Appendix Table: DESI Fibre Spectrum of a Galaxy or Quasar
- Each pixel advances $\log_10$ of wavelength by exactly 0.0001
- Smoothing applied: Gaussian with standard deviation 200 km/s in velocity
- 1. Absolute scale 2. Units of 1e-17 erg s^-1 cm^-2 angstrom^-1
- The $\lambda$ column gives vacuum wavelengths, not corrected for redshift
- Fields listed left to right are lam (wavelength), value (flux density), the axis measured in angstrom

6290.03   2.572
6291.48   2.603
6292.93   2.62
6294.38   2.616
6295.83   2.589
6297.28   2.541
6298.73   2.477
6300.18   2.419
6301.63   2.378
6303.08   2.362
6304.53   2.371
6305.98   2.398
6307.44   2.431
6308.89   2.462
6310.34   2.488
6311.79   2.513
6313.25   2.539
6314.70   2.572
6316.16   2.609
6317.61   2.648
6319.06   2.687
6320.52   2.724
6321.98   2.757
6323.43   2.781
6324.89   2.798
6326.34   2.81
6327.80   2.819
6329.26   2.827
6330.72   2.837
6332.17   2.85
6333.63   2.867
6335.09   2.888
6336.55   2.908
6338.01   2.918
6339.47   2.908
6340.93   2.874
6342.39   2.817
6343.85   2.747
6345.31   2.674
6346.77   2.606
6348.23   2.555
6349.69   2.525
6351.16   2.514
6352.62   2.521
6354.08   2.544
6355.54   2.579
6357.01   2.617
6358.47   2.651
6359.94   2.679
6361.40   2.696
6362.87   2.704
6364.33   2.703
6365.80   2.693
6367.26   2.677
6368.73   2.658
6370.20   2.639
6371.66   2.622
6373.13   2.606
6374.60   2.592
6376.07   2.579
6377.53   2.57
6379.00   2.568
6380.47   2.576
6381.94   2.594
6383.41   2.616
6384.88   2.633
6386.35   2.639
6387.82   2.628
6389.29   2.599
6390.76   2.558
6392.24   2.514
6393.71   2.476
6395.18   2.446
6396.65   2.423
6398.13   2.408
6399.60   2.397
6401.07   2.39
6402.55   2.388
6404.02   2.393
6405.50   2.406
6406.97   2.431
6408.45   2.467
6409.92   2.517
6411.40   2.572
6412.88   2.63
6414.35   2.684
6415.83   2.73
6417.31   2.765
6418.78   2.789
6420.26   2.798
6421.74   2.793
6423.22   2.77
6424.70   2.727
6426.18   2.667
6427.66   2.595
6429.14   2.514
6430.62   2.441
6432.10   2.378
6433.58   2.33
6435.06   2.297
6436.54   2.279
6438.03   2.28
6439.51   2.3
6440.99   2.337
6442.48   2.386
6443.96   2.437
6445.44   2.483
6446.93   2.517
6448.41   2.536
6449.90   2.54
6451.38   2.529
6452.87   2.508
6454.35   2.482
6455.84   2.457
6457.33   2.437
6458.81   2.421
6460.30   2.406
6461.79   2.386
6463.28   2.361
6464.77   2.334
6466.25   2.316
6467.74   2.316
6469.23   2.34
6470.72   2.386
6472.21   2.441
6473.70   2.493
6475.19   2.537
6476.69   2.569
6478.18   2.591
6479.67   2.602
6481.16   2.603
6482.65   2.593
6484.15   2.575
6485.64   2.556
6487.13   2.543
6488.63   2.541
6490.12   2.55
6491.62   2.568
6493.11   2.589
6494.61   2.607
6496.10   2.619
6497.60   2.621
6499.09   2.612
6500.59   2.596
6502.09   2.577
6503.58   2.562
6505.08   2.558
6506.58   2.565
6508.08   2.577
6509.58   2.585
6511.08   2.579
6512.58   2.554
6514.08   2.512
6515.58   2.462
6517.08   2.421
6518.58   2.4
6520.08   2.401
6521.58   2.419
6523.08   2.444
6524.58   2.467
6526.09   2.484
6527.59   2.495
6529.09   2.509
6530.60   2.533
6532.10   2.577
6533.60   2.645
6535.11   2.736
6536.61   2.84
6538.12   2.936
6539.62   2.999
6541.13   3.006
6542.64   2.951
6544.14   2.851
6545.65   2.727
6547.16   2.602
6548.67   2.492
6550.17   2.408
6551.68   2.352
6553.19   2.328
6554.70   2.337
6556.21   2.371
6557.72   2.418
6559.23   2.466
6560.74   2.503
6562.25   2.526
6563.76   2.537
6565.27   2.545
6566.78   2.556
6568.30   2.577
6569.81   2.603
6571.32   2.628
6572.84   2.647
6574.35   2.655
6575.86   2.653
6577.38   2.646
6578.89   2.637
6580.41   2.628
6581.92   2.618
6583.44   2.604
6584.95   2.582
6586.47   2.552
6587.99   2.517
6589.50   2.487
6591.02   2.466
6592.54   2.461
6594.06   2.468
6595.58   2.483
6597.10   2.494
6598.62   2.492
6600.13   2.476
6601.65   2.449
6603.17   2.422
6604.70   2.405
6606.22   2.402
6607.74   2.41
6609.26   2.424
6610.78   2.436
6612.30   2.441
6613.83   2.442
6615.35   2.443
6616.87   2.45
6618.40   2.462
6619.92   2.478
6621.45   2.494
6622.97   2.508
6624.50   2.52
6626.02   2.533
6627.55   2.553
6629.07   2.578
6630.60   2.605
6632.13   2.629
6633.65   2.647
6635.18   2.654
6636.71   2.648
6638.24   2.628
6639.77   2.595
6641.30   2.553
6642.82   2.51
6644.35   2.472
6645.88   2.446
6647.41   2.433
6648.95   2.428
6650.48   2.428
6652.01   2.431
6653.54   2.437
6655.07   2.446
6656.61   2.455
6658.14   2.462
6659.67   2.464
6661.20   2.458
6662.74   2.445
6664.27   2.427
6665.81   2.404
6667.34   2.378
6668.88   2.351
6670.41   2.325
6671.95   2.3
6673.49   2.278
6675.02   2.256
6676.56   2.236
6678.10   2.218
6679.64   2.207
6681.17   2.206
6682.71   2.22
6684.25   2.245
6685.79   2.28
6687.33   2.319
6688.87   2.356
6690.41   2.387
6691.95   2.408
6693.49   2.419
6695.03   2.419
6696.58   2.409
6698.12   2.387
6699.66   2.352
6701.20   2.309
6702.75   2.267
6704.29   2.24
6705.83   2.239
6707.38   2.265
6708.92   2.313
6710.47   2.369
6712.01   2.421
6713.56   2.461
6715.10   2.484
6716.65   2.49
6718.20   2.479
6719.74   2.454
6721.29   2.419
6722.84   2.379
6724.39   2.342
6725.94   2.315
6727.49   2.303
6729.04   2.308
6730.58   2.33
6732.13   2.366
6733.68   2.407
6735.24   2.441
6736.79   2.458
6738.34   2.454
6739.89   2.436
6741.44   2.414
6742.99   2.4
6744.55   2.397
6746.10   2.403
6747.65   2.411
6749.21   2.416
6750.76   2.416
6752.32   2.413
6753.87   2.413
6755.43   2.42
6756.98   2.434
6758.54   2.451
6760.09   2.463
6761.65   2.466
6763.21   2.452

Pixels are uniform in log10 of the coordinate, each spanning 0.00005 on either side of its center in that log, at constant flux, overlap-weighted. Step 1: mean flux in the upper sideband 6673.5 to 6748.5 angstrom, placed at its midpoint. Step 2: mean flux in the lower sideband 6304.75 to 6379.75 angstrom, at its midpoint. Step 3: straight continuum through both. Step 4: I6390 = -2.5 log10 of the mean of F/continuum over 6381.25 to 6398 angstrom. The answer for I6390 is 0.03 mag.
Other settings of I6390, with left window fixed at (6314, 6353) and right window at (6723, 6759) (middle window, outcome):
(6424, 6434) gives 0.06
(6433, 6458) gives 0.10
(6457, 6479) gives 0.09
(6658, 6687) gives 0.06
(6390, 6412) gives 0.10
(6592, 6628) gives 0.02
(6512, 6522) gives 0.06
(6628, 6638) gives -0.06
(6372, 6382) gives 0.05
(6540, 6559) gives -0.01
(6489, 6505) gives 0.01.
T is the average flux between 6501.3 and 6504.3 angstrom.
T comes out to 2.57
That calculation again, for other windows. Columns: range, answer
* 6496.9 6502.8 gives 2.6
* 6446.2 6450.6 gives 2.53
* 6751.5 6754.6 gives 2.41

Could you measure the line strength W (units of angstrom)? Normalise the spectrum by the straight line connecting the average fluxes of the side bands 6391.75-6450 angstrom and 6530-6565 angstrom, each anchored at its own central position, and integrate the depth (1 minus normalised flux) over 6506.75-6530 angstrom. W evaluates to 0.9 angstrom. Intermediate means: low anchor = 2.51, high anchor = 2.61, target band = 2.49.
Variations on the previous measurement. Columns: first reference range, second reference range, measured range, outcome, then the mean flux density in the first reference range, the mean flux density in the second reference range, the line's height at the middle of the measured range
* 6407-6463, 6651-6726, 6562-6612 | -2.19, 2.52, 2.36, 2.42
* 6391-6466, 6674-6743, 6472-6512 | -1.84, 2.49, 2.35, 2.46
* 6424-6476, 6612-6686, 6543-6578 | -1.54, 2.43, 2.44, 2.44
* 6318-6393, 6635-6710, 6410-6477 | 2.73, 2.68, 2.38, 2.6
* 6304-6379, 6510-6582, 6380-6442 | 2.58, 2.67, 2.58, 2.64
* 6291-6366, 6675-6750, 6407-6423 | -0.52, 2.65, 2.36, 2.58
